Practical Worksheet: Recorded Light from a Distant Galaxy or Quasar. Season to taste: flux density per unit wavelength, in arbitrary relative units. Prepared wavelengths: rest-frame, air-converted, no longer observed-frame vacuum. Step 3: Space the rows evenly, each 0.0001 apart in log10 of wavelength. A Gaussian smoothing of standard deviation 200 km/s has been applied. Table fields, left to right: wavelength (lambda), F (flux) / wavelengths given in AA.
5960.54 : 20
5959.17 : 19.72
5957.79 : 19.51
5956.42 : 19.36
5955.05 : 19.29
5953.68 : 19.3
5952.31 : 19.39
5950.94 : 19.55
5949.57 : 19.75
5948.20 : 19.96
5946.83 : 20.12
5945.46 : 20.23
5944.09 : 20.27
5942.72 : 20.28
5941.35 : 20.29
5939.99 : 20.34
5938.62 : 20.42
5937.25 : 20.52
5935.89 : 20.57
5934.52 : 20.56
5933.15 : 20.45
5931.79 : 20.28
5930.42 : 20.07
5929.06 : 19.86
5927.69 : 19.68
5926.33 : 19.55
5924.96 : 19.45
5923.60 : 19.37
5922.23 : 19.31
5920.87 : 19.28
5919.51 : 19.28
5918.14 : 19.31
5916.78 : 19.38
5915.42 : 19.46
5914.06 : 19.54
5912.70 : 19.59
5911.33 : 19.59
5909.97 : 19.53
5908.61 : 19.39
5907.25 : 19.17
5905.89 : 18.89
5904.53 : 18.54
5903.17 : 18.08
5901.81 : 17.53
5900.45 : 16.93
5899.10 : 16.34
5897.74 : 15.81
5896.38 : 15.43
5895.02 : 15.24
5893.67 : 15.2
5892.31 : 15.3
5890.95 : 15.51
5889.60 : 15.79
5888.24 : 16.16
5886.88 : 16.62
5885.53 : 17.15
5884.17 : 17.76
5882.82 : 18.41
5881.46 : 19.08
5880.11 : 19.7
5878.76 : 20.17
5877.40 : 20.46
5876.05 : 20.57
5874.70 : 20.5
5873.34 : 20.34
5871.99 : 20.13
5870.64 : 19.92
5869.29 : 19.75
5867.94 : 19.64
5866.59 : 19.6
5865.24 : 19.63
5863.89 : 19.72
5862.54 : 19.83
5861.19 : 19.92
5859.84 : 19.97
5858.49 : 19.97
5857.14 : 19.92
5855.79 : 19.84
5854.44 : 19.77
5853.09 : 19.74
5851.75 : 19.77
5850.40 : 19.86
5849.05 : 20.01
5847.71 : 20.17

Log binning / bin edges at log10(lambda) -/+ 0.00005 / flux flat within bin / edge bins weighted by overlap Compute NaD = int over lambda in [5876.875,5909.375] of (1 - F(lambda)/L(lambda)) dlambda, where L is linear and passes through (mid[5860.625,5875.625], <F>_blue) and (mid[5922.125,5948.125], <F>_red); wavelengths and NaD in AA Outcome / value 4.2 AA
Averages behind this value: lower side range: 19.9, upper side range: 20.1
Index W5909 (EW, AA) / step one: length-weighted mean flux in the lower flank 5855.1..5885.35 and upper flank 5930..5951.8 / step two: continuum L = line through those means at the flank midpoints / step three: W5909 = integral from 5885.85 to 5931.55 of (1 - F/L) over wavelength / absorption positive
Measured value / 4.2 AA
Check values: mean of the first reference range 19.7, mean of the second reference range 20.2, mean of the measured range 18.1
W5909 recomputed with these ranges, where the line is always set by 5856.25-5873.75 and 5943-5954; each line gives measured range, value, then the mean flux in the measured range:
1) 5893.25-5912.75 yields 2.2 AA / 17.7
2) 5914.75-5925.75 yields 0.3 AA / 19.4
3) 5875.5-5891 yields 1.3 AA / 18.2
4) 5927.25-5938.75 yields -0.2 AA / 20.3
